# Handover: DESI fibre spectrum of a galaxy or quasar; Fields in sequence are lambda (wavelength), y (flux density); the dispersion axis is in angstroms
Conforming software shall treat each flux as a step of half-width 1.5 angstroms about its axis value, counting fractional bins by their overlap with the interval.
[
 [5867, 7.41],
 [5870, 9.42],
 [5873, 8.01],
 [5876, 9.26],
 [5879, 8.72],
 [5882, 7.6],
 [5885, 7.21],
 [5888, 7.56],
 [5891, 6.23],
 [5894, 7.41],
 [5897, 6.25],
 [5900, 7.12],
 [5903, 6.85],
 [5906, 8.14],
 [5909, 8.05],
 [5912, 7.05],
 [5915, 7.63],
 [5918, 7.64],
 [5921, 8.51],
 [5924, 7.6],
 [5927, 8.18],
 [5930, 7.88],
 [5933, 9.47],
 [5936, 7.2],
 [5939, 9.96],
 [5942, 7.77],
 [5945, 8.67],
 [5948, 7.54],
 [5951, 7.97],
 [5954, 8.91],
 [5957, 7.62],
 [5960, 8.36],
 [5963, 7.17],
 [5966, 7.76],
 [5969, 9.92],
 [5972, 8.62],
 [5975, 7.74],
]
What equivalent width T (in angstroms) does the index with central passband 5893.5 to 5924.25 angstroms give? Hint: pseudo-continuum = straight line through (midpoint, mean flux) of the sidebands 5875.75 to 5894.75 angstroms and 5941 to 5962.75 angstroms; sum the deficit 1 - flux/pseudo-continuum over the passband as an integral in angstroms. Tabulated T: 1.2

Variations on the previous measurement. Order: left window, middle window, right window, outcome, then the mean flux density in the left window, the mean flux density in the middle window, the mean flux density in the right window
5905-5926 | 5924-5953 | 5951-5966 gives -1.3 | 7.8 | 8.27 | 7.98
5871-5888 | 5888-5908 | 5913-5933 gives 2.5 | 8.14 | 7.07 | 8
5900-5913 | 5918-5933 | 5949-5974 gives -0.7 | 7.49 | 8.15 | 8.27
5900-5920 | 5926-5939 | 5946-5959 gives -1.0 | 7.55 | 8.39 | 8.05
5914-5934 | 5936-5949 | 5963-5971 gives -0.1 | 8.11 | 8.37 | 8.51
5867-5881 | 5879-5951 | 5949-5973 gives 6.1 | 8.65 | 7.74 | 8.27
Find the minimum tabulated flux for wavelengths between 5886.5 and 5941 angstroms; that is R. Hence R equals 6.23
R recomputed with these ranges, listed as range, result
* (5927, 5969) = 7.17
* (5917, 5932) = 7.6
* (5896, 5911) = 6.25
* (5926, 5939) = 7.2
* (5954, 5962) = 7.62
